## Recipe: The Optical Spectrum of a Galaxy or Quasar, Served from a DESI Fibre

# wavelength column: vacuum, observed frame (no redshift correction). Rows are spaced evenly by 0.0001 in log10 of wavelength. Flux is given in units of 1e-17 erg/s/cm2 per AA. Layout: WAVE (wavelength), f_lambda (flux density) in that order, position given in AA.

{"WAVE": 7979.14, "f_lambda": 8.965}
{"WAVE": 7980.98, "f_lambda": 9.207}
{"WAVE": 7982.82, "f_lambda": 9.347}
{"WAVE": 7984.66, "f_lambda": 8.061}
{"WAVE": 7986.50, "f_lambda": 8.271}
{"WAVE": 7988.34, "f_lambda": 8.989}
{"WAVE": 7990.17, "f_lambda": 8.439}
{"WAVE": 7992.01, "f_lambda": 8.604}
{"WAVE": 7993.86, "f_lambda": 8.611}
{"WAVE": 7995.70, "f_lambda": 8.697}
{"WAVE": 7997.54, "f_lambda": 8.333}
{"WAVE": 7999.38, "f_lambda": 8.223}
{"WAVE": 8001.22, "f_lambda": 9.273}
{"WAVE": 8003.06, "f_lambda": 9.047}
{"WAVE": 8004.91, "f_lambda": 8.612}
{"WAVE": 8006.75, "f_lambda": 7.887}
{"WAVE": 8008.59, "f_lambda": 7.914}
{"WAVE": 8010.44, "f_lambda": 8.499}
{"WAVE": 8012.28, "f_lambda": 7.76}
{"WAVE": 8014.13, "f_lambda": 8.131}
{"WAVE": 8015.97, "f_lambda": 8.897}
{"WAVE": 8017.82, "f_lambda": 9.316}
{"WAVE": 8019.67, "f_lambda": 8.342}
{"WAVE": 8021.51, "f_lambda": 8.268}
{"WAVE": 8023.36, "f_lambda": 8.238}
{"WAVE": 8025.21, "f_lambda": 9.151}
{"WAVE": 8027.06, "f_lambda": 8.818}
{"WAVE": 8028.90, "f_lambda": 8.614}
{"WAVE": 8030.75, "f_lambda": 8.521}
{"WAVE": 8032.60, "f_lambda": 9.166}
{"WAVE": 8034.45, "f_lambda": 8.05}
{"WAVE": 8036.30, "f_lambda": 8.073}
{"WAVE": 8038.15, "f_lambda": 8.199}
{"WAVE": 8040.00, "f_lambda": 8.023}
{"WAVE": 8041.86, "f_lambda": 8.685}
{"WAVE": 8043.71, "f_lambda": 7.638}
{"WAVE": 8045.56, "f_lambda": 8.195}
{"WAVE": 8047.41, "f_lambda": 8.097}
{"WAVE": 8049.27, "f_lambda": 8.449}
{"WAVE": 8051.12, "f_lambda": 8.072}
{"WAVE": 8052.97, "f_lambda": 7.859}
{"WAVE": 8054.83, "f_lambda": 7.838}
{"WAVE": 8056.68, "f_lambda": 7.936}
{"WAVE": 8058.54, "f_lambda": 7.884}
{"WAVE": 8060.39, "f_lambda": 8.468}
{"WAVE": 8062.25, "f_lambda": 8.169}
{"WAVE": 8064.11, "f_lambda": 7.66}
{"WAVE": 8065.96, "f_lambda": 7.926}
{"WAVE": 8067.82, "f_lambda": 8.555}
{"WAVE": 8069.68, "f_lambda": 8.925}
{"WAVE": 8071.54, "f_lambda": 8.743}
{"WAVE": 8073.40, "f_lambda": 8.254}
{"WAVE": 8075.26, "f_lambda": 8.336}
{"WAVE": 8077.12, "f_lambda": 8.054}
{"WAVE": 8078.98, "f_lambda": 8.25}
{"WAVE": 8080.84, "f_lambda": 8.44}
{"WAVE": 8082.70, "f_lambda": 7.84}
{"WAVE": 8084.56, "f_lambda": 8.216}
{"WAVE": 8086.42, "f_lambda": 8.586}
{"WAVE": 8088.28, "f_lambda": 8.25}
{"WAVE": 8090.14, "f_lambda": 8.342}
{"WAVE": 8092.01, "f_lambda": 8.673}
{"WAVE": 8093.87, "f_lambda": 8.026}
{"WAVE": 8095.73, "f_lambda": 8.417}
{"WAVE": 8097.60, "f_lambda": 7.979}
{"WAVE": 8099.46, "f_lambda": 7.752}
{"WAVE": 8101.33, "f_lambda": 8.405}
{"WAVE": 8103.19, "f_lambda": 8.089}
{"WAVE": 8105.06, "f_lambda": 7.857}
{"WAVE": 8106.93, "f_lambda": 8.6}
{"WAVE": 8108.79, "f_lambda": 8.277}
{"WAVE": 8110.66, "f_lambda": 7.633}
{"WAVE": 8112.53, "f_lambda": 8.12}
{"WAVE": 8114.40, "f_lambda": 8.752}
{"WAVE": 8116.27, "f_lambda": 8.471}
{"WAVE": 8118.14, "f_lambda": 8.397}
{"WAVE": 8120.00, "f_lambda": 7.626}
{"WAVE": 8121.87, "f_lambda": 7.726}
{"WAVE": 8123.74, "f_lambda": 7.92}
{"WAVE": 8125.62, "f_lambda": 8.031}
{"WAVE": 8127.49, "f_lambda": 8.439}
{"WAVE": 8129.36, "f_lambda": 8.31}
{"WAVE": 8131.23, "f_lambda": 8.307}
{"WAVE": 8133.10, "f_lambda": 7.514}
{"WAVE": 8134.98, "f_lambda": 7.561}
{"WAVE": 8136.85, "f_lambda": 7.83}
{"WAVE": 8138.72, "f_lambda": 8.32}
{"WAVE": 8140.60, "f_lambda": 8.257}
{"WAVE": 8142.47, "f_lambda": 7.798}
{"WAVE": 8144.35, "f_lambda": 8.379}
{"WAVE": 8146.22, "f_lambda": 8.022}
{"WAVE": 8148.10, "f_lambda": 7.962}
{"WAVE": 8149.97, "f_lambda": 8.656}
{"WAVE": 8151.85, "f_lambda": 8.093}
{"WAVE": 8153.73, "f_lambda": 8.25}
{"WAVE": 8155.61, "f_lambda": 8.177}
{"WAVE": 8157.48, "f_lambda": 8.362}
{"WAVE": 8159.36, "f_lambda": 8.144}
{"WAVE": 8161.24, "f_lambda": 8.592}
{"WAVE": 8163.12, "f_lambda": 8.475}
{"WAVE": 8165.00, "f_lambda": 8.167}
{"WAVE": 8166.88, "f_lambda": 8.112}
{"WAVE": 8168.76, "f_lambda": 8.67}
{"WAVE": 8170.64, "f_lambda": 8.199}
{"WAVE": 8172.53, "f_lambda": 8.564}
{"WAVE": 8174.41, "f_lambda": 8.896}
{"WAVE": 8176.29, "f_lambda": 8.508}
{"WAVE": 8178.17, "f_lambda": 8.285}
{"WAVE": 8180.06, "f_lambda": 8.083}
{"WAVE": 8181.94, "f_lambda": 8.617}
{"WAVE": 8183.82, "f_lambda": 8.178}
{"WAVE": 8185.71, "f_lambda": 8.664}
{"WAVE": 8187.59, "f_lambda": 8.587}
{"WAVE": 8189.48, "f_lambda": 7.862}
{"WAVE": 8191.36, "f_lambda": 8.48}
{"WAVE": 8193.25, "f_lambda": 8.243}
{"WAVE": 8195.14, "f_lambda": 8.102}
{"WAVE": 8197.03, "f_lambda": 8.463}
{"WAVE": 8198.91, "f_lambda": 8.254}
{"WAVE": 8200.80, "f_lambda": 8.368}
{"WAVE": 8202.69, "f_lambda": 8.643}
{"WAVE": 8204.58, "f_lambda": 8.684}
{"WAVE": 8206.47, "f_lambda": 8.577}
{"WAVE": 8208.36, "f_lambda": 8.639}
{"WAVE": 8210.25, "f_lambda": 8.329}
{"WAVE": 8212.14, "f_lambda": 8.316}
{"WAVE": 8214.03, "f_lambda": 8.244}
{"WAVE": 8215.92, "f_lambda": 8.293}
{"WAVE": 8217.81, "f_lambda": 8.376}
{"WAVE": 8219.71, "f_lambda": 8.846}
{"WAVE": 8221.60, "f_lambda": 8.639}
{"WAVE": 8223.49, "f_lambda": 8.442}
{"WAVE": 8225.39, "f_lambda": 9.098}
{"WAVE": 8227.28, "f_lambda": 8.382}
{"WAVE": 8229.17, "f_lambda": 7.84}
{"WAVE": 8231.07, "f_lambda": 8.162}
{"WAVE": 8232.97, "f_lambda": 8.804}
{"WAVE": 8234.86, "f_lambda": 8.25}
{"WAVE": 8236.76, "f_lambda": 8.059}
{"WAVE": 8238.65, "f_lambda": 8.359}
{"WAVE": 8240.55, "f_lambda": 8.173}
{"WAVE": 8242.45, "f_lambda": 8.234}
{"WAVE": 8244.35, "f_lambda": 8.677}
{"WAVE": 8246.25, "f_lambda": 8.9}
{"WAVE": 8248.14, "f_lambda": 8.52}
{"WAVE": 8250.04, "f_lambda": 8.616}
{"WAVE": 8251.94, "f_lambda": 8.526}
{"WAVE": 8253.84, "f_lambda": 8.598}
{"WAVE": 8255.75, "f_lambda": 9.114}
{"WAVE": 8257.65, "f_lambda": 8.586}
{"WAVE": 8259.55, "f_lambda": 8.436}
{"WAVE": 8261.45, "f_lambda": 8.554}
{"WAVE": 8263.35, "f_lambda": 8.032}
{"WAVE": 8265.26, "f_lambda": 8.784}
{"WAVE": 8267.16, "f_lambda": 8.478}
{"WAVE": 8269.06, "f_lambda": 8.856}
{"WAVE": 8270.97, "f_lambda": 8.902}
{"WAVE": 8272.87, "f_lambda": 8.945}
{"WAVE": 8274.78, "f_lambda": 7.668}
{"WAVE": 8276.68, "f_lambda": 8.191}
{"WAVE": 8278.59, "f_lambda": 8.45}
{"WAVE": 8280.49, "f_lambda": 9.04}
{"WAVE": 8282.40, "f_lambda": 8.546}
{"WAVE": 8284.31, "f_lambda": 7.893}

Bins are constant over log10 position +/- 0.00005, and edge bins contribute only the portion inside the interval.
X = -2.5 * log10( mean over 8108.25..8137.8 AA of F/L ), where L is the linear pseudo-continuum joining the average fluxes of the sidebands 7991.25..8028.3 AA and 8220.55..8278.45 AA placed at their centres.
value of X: 0.06 mag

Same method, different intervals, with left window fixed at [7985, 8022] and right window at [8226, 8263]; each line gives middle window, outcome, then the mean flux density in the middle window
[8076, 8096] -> 0.027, 8.28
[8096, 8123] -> 0.047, 8.13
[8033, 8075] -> 0.041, 8.18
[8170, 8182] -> 0.004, 8.44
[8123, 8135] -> 0.058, 8.04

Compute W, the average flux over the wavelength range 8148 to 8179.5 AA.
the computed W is 8.37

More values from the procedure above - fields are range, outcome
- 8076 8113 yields 8.19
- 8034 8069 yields 8.1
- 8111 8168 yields 8.16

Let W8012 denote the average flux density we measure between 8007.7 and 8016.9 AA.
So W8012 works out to 8.24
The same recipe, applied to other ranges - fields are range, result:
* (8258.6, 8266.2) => 8.45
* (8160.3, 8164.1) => 8.53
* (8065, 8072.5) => 8.53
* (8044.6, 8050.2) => 8.25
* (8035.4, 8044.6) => 8.12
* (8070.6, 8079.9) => 8.32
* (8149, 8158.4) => 8.31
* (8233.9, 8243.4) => 8.22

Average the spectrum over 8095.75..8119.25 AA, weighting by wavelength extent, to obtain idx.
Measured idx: 8.2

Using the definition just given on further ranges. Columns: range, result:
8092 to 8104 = 8.16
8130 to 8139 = 7.89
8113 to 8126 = 8.13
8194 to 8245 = 8.41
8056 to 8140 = 8.18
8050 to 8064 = 8.02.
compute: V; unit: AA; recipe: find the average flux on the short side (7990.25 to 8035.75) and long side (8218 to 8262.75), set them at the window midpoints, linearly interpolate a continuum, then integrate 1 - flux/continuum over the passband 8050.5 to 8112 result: 2.4 AA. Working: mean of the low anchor 8.53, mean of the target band 8.19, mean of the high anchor 8.51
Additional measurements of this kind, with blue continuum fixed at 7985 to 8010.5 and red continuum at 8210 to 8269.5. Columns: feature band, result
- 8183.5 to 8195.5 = 0.2 AA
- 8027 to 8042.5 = 0.1 AA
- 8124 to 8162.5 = 1.6 AA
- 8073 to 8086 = 0.5 AA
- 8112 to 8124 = 0.5 AA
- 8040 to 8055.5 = 0.7 AA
